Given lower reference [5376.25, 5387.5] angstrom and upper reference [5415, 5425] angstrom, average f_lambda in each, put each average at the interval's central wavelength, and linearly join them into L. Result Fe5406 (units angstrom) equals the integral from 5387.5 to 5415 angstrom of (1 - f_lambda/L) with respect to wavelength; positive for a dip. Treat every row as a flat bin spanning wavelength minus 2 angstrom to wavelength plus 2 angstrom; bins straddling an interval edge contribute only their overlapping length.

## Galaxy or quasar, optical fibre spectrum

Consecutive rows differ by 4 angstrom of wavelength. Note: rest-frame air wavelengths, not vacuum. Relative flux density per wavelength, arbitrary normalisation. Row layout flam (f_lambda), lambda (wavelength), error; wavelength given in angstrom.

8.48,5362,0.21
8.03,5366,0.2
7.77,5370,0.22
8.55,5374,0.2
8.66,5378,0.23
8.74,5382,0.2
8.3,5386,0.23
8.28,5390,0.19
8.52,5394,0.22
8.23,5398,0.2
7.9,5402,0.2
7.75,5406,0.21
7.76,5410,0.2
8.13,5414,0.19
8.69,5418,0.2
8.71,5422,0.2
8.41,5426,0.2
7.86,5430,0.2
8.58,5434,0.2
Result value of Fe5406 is 1.6 angstrom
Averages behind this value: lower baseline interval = 8.58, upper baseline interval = 8.61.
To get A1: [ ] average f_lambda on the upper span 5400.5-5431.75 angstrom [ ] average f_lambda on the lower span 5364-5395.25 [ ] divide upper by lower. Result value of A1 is 1.0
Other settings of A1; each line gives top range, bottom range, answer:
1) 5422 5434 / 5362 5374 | 1.02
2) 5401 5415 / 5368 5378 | 0.95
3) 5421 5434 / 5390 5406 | 1.02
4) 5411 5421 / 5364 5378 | 1.02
